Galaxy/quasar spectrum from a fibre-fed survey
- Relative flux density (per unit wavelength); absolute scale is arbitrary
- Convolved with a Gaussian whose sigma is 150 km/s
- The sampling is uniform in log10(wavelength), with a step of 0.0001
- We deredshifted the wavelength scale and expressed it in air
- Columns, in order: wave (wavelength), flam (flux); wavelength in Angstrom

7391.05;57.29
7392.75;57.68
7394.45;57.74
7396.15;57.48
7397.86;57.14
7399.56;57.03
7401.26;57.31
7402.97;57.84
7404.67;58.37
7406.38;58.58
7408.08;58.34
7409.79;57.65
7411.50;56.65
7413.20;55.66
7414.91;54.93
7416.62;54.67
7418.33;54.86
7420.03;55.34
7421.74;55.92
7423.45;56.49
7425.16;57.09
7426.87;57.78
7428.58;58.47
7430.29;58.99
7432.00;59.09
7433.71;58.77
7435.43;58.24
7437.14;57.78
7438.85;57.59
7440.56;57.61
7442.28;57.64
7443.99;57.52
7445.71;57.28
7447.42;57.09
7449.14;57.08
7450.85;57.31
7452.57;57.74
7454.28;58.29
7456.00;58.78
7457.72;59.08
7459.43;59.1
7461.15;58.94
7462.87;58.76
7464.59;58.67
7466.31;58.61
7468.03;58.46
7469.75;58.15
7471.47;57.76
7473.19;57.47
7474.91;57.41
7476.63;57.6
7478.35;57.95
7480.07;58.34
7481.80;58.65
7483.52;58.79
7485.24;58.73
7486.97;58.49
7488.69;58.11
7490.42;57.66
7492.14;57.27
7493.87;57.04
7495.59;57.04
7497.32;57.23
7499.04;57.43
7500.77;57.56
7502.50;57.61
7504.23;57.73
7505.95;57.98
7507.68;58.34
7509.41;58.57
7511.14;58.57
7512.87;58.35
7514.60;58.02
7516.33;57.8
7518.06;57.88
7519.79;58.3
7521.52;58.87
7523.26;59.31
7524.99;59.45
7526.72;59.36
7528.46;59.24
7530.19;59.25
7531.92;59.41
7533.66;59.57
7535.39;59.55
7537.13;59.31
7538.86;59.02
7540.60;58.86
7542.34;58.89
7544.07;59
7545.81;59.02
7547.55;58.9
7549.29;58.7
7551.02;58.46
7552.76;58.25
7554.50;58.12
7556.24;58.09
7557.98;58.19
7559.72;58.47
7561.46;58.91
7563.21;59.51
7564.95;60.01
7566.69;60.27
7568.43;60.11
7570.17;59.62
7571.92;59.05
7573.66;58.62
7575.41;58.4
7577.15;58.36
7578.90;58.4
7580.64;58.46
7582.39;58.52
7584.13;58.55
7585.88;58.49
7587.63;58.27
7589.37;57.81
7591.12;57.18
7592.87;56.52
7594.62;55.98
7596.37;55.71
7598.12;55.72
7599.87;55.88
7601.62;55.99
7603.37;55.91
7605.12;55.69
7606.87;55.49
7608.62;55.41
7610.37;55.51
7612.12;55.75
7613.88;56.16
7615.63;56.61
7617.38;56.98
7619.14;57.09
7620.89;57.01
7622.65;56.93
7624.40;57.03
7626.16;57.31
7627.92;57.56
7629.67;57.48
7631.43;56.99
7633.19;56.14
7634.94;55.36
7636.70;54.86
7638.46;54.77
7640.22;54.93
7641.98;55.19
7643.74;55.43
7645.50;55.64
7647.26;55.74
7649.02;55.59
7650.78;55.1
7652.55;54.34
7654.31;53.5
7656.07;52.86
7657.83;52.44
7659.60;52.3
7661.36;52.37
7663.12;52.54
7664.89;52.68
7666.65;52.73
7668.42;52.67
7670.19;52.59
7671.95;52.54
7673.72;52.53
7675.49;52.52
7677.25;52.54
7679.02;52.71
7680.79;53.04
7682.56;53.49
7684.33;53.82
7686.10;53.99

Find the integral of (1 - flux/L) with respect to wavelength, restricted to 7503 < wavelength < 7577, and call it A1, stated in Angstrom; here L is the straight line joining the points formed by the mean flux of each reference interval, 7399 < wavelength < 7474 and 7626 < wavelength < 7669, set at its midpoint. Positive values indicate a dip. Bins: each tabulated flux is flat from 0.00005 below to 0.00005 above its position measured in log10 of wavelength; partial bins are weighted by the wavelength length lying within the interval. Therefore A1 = -3.5 Angstrom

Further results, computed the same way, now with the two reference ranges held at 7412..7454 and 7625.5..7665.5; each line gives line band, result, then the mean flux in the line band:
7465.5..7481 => -0.3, 58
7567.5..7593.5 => -1.4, 58.4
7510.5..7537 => -1.3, 58.9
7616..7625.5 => -0.3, 57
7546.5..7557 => -0.5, 58.4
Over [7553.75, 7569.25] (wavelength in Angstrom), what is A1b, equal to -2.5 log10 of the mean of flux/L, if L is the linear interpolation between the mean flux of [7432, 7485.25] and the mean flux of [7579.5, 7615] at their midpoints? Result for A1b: -0.04 mag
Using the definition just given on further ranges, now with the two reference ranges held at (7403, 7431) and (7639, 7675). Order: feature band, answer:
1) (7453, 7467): -0.05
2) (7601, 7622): -0.04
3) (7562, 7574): -0.09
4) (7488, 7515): -0.04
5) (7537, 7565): -0.07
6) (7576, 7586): -0.07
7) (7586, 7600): -0.04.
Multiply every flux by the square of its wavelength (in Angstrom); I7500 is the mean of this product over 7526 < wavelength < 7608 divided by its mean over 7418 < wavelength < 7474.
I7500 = 1.0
